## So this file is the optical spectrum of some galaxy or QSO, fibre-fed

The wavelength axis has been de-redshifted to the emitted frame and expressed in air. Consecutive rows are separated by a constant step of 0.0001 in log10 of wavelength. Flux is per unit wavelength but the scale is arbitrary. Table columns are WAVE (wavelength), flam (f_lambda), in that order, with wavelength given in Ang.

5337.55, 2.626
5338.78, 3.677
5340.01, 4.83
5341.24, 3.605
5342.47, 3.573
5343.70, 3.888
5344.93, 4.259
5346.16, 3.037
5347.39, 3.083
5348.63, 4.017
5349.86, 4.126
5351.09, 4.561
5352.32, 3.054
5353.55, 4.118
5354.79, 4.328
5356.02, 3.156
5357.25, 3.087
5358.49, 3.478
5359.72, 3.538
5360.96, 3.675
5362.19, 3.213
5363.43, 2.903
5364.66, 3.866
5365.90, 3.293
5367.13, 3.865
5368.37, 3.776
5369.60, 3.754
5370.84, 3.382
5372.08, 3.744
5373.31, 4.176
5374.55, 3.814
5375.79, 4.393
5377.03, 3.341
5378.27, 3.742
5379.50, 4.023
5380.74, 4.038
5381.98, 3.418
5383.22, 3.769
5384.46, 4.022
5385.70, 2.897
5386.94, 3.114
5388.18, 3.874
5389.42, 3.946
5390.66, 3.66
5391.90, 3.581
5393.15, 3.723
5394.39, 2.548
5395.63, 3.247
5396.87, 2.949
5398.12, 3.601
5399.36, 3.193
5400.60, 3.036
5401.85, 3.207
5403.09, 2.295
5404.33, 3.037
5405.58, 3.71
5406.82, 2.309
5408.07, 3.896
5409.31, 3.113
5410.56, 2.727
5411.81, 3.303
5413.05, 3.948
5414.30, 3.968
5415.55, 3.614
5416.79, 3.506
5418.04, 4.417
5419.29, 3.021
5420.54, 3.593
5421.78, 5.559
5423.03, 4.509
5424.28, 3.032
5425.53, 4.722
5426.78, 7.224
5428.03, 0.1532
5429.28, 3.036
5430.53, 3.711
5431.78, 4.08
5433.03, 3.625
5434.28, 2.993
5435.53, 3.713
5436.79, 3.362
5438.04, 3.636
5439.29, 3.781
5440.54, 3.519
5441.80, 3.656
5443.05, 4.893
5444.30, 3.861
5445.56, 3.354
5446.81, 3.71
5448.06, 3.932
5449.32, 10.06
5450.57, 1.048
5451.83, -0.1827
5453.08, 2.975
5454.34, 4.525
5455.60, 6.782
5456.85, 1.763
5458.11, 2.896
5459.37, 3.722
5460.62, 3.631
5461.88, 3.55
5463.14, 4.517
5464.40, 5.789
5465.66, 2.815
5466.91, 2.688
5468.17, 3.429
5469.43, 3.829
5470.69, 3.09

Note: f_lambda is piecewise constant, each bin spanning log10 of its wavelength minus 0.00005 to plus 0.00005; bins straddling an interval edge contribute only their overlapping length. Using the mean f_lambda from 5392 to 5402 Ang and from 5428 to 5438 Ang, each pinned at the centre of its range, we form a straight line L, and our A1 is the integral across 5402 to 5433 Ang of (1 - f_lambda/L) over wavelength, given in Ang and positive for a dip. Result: -3.3 Ang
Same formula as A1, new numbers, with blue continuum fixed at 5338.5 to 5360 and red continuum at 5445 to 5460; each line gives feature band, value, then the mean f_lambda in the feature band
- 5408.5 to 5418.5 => 0.4 Ang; 3.57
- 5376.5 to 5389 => 0.4 Ang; 3.63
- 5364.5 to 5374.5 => 0.0 Ang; 3.73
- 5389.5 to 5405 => 2.2 Ang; 3.2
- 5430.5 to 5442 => 0.4 Ang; 3.6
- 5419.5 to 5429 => -0.8 Ang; 4.03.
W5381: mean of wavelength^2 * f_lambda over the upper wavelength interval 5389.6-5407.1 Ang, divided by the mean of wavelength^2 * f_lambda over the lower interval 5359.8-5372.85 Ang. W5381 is 0.91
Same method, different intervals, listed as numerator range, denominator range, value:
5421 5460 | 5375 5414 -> 1.13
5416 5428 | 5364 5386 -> 1.13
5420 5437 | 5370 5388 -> 1.05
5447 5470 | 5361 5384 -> 1.05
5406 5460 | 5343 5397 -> 1.04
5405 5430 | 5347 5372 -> 1.04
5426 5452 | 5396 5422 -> 1.12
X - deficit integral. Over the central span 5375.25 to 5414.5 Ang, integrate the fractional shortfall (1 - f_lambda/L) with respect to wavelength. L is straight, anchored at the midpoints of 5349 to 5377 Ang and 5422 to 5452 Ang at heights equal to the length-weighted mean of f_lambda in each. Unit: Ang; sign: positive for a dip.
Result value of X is 3.39 Ang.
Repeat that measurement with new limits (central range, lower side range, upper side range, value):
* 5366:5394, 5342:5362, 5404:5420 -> -1.2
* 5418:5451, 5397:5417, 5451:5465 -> -4.8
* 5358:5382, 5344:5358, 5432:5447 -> 0.2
